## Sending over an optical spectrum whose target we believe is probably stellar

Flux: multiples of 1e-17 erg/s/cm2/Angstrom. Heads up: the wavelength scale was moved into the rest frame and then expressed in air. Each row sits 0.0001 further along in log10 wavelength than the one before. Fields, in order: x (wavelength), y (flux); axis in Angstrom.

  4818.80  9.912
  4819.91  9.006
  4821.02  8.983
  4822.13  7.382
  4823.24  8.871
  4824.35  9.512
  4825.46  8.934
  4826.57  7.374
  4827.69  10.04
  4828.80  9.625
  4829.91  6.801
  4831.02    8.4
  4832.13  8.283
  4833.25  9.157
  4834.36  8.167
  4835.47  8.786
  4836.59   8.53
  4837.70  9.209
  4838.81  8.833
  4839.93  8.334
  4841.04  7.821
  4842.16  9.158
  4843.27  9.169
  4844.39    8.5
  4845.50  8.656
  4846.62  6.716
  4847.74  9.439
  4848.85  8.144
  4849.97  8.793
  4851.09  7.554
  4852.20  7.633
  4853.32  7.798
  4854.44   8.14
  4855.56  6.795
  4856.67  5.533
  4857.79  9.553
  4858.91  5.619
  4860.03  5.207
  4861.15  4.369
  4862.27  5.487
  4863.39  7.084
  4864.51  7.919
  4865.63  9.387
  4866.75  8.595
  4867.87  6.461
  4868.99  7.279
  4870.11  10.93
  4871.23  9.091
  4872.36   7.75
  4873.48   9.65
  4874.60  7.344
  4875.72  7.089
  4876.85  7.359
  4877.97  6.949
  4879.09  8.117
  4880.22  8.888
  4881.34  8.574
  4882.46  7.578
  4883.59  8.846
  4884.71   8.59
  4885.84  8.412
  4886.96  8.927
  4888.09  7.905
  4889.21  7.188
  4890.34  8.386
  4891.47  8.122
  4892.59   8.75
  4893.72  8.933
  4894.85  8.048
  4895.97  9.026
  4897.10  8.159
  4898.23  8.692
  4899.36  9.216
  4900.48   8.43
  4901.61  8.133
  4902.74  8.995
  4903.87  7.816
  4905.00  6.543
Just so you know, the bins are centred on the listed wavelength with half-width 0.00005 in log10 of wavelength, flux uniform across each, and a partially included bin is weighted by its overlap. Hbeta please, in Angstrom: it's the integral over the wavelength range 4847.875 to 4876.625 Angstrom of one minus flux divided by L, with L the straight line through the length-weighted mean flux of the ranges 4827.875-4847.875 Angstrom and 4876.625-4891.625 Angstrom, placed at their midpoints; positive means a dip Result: 2.5 Angstrom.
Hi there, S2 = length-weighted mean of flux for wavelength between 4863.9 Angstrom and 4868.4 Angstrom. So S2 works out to 8.09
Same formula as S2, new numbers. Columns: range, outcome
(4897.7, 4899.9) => 8.95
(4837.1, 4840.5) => 8.8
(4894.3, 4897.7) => 8.42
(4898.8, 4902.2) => 8.61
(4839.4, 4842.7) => 8.43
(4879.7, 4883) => 8.36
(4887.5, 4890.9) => 7.83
